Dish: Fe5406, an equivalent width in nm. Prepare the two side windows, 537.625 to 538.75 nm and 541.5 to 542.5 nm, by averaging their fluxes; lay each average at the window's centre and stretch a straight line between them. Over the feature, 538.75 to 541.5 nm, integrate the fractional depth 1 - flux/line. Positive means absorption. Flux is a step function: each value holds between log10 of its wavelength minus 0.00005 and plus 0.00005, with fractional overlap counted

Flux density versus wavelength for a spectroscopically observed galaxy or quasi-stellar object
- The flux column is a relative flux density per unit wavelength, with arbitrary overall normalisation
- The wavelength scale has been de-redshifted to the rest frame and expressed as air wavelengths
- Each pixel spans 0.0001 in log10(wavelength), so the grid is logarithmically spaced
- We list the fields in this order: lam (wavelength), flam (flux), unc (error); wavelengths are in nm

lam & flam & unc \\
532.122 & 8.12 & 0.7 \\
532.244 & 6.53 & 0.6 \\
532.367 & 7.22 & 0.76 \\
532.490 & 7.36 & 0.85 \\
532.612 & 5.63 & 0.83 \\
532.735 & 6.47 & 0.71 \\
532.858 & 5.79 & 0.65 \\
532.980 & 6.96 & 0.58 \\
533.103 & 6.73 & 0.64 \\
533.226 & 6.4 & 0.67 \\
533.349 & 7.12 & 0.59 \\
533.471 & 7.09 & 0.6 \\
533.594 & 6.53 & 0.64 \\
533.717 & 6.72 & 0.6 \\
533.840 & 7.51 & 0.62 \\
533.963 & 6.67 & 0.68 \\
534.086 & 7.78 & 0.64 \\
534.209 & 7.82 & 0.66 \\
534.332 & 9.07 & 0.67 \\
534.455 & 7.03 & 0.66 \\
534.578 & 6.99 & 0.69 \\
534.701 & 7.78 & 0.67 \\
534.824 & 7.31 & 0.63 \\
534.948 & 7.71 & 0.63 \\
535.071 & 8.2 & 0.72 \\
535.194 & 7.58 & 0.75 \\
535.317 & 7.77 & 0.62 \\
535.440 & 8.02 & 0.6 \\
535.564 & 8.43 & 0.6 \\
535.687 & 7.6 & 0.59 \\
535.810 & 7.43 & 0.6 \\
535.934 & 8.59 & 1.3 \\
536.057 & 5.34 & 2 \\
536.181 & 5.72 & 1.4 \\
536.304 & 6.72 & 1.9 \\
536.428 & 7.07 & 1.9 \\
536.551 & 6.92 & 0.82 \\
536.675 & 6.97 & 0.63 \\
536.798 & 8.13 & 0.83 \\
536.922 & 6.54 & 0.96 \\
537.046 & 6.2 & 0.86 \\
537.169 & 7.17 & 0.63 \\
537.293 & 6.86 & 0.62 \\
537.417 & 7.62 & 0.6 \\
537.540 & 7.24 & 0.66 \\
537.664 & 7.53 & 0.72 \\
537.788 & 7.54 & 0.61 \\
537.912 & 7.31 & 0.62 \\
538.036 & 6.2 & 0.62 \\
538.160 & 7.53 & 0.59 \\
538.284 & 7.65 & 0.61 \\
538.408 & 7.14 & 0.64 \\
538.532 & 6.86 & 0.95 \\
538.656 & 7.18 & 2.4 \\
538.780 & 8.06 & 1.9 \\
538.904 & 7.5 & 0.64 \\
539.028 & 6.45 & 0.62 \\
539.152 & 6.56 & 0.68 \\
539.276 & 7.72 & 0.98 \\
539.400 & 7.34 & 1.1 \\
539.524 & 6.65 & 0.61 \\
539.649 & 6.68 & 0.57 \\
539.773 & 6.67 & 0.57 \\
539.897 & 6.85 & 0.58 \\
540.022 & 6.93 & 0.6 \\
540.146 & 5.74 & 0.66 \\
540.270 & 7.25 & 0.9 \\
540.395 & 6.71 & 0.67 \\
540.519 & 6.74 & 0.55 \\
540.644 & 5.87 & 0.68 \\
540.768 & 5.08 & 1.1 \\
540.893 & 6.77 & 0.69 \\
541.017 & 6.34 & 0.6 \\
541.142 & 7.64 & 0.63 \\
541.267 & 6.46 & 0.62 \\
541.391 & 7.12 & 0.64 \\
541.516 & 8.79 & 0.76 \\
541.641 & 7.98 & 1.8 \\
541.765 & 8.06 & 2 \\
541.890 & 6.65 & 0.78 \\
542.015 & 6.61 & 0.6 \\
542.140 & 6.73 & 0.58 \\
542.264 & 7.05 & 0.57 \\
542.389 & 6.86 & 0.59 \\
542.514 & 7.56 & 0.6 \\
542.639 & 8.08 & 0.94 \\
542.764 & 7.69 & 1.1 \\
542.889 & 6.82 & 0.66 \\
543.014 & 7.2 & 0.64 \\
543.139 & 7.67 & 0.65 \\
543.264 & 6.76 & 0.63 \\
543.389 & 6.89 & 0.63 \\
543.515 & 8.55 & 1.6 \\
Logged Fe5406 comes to 0.175 nm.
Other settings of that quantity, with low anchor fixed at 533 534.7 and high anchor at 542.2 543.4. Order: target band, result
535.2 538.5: 0.01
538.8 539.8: 0.03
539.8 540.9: 0.13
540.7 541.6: 0.04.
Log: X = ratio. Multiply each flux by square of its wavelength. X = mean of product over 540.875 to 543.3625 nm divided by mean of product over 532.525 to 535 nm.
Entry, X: 1.06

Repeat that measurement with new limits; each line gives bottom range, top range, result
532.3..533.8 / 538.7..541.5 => 1.05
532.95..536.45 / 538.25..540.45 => 0.97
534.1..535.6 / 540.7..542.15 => 0.92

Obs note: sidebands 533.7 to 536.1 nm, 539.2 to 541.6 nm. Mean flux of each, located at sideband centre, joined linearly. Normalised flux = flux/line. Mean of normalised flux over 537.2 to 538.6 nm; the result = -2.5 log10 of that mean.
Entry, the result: -0.007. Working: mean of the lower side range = 7.6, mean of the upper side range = 6.82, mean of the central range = 7.22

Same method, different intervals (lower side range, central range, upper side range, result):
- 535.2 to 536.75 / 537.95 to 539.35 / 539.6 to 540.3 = -0.05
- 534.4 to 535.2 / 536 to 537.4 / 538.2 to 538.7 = 0.10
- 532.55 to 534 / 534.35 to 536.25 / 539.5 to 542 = -0.12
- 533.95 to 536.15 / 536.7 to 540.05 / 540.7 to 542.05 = 0.03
